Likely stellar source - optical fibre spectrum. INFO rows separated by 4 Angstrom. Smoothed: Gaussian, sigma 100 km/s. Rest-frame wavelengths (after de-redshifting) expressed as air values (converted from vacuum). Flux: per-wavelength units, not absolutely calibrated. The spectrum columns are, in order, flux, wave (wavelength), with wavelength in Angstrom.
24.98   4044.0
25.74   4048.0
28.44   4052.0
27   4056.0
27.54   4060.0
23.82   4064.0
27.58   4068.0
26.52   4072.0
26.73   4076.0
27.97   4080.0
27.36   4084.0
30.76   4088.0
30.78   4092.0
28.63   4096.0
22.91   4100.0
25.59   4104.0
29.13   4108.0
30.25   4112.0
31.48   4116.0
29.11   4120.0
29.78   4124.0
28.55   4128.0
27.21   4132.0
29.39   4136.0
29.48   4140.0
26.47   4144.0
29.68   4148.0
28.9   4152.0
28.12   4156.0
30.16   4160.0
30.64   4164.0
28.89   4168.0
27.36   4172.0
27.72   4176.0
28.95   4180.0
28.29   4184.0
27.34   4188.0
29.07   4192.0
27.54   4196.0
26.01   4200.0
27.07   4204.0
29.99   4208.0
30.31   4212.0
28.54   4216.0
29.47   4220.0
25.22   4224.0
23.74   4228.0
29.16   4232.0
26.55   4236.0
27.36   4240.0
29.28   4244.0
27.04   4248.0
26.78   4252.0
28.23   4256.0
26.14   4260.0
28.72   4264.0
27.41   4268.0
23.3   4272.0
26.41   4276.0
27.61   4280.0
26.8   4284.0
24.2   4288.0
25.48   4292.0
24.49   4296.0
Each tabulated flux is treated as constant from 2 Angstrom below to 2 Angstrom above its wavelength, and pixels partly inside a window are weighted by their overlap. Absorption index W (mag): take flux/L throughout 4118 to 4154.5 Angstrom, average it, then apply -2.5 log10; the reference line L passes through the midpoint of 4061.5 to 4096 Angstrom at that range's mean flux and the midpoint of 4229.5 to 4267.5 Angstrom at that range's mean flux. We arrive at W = -0.04 mag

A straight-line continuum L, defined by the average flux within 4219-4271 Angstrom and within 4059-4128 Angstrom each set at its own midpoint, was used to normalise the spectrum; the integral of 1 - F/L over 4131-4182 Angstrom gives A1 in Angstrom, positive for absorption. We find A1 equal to -1.92 Angstrom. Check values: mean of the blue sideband 28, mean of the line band 28.7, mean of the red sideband 27.2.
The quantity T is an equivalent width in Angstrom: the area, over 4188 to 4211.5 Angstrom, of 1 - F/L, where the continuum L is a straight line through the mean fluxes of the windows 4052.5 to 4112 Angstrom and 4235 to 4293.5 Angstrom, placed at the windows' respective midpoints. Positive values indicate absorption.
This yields -0.9 Angstrom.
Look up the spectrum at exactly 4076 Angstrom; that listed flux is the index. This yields 26.73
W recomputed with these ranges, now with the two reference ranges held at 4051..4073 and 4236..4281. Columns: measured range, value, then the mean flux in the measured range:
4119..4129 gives -0.091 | 29.2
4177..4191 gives -0.050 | 28.2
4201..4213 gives -0.069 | 28.8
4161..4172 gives -0.094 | 29.4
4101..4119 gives -0.075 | 28.8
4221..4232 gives 0.051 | 25.8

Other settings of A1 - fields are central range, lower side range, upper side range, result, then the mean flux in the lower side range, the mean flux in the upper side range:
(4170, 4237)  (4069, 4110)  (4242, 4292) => -1.8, 27.6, 26.8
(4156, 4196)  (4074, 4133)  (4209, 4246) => -0.8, 28.4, 27.8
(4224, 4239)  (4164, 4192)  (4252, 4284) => 0.6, 28.3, 26.8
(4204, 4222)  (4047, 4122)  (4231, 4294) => -1.4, 27.8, 26.9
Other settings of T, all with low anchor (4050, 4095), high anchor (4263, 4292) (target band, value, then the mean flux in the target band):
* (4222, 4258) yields -0.8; 27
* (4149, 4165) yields -1.4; 29.4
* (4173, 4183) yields -0.5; 28.2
